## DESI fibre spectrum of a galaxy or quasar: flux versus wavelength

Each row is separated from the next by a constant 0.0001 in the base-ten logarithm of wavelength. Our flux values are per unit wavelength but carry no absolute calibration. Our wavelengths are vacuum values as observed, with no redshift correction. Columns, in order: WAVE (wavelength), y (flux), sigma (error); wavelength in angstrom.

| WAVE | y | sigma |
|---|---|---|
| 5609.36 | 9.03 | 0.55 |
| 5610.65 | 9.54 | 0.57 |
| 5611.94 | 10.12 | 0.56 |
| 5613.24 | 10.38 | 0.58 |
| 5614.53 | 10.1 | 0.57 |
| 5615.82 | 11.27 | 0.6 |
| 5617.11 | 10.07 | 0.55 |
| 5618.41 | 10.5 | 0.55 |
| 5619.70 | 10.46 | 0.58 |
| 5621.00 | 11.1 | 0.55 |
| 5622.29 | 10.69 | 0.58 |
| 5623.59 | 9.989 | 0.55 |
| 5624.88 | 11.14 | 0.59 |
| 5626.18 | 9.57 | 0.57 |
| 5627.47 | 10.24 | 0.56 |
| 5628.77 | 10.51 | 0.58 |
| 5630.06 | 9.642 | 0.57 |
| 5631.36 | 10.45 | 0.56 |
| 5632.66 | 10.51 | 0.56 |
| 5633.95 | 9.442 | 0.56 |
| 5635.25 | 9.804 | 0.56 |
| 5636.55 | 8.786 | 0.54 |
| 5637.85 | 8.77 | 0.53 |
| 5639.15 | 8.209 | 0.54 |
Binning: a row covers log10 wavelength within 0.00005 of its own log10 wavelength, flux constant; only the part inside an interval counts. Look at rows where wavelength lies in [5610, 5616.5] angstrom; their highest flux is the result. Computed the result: 11.27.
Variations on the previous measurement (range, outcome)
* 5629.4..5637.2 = 10.51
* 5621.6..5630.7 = 11.14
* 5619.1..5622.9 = 11.1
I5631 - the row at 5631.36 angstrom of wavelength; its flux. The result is 10.45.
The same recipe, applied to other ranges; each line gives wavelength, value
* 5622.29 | 10.69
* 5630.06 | 9.642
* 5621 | 11.1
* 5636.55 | 8.786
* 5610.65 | 9.54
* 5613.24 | 10.38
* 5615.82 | 11.27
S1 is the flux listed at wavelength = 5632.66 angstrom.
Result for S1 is 10.51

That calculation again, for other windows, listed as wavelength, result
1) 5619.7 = 10.46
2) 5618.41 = 10.5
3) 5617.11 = 10.07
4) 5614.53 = 10.1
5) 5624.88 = 11.14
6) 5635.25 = 9.804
